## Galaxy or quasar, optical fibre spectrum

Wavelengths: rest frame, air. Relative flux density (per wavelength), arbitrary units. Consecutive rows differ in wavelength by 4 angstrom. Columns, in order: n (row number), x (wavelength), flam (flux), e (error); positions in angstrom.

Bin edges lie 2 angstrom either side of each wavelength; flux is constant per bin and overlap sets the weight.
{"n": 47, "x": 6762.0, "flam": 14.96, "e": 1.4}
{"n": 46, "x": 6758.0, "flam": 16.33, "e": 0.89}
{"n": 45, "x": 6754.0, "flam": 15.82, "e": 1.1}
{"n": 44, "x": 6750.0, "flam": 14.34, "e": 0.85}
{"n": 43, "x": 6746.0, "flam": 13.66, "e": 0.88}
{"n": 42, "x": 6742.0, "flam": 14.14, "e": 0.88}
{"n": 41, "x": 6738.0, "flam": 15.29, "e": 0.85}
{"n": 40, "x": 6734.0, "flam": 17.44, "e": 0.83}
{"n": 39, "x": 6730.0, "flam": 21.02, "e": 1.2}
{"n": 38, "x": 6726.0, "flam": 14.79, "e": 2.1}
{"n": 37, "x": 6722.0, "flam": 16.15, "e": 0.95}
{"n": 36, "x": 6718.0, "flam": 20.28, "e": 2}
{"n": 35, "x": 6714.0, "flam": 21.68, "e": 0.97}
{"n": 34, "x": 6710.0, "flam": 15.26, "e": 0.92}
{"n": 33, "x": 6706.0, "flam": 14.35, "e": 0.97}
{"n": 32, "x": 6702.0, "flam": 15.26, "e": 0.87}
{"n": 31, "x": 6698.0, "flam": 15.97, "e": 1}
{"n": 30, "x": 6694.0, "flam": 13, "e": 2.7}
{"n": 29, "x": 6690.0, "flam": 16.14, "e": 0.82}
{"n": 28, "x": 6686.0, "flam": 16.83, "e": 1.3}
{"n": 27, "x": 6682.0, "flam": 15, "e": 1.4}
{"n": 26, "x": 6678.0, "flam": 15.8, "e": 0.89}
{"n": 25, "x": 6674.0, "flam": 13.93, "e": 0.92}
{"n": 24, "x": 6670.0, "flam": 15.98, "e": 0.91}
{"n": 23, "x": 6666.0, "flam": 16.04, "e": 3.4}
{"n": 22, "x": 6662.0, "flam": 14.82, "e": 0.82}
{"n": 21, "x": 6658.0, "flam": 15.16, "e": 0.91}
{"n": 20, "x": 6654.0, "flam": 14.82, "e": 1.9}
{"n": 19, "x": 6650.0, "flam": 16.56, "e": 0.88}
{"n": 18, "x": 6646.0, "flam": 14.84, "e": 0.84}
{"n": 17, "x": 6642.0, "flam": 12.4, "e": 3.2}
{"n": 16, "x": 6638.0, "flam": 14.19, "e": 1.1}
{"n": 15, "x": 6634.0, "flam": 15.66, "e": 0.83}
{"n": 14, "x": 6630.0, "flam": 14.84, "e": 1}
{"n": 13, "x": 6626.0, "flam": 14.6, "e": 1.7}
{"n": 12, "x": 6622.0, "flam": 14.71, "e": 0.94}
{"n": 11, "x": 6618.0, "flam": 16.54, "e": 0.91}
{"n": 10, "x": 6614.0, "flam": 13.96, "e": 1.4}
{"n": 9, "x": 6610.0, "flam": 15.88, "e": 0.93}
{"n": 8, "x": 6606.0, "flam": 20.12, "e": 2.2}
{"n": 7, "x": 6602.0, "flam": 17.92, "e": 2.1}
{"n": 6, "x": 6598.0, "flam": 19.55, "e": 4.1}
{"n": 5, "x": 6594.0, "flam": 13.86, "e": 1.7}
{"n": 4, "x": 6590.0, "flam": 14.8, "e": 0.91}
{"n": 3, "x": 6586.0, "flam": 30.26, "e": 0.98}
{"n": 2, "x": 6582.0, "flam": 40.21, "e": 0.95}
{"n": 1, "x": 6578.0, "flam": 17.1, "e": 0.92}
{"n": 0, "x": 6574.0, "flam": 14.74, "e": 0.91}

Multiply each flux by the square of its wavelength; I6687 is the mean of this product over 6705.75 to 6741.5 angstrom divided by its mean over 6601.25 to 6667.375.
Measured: 1.16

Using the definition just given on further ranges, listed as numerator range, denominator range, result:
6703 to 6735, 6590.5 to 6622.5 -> 1.10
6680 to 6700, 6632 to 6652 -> 1.06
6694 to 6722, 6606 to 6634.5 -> 1.11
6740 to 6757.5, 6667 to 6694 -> 0.97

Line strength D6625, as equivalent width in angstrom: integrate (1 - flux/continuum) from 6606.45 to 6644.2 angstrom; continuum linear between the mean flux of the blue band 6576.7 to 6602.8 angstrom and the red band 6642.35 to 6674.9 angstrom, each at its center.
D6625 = 7.4 angstrom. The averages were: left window 22.3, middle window 15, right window 15.2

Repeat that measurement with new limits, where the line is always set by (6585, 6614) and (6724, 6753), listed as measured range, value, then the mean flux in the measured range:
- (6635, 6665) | 4.4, 14.8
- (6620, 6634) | 2.3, 14.9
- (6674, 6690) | 1.1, 15.7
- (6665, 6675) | 0.9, 15.4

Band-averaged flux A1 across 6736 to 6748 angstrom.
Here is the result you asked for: 14.4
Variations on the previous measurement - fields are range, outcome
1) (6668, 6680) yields 15.2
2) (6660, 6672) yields 15.6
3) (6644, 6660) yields 15.3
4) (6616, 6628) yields 15.3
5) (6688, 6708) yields 14.9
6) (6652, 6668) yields 15.2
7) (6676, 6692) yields 15.9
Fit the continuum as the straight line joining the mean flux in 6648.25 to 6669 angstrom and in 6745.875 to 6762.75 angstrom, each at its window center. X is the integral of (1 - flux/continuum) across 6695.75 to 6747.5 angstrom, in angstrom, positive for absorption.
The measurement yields -4.4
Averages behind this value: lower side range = 15.5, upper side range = 15.2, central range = 16.6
